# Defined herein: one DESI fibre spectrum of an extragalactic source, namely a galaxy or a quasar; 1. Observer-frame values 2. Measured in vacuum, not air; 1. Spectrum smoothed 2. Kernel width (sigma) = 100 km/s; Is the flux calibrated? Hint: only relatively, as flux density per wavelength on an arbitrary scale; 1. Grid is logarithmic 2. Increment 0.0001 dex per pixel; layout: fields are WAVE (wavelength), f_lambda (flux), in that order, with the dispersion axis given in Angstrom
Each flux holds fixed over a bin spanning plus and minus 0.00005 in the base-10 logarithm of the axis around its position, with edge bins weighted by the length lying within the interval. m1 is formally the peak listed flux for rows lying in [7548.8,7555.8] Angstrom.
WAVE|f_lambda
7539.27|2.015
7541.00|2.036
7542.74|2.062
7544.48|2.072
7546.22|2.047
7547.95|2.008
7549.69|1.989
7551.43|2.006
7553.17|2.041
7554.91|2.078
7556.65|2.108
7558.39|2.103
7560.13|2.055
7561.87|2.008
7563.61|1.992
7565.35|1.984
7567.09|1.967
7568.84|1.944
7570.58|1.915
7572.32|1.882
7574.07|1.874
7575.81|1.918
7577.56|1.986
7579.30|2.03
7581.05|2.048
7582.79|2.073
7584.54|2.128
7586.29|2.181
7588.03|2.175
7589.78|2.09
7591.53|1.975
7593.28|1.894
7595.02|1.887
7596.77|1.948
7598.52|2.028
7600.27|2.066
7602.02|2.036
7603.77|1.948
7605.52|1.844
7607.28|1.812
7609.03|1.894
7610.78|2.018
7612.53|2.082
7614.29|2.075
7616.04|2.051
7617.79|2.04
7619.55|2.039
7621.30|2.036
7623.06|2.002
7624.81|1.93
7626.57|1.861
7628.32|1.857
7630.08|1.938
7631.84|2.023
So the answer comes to 2.078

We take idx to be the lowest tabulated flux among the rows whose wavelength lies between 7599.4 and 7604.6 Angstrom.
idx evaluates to 1.948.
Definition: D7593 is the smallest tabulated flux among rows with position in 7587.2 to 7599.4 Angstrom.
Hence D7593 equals 1.887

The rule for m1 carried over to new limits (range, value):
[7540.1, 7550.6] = 2.072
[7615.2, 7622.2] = 2.051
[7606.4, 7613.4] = 2.082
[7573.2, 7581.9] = 2.048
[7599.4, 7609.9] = 2.066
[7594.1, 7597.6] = 1.948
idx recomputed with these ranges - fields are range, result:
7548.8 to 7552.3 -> 1.989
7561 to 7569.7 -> 1.944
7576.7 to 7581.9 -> 1.986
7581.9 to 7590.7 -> 2.073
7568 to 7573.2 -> 1.882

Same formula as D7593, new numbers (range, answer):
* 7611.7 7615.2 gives 2.075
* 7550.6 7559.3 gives 2.006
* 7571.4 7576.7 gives 1.874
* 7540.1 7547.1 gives 2.036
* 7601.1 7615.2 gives 1.812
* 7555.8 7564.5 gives 1.992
